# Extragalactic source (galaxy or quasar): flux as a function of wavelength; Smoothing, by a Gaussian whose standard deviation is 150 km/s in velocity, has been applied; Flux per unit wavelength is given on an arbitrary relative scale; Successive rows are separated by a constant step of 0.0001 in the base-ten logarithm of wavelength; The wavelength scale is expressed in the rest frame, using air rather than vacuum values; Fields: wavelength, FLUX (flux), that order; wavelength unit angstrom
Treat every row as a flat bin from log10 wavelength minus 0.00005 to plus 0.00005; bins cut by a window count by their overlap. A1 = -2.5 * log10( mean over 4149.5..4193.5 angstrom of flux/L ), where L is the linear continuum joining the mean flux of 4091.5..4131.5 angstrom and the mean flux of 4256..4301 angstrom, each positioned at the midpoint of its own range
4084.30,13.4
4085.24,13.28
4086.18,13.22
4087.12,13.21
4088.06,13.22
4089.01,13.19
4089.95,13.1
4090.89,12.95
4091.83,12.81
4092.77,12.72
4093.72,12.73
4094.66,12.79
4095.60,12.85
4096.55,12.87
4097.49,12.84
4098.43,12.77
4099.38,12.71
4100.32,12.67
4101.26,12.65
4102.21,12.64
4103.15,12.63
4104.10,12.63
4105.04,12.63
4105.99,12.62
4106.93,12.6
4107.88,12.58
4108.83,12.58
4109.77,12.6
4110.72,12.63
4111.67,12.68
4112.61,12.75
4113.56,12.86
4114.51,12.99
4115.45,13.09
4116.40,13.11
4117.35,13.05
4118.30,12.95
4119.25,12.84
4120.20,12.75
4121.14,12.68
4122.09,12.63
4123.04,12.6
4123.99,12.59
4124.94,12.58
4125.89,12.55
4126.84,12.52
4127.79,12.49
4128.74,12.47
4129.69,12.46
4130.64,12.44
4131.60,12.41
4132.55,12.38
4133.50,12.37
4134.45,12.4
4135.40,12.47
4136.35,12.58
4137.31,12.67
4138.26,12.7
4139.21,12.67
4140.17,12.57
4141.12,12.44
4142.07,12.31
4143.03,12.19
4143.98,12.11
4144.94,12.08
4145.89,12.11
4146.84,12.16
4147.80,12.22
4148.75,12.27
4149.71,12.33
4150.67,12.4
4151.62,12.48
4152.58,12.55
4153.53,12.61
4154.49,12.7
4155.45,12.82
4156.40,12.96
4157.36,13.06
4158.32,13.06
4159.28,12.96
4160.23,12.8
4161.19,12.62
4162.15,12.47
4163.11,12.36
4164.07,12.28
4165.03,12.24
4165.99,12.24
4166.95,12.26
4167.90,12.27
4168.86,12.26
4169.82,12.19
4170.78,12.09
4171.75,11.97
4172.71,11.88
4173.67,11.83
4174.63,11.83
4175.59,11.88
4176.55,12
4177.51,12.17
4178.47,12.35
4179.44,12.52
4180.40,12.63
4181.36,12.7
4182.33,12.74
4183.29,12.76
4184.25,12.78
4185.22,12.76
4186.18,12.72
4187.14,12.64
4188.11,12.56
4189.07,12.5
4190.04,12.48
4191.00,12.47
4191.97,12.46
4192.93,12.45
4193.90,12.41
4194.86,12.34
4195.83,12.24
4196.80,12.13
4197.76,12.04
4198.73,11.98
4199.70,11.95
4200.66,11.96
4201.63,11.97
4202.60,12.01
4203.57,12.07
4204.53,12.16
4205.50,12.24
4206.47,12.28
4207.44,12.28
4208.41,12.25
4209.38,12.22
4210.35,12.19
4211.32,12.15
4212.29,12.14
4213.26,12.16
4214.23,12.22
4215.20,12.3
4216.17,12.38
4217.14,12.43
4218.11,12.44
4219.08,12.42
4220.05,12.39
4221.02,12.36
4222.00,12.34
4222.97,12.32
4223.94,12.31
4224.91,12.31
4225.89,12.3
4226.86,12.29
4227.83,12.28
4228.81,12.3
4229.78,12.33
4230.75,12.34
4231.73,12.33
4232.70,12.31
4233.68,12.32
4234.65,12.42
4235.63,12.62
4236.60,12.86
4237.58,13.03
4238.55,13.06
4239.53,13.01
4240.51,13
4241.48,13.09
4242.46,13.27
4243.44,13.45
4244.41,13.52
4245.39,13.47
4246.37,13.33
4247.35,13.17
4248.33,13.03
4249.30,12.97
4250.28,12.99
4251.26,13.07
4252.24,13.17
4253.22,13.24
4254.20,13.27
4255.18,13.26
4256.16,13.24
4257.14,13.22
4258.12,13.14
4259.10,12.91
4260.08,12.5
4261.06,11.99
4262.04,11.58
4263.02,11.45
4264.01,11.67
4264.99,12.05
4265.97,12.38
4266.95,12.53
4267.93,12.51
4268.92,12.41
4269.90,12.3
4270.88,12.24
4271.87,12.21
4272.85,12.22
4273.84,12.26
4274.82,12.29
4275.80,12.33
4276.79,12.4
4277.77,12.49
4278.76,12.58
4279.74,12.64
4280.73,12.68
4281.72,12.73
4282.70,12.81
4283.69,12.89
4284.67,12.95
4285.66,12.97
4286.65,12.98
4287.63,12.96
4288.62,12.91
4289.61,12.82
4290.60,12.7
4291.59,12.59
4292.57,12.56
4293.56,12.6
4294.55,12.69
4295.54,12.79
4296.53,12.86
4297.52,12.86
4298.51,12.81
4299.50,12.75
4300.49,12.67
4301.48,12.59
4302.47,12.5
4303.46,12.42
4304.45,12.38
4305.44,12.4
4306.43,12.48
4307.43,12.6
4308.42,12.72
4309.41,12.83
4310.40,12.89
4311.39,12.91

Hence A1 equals 0.02 mag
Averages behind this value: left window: 12.7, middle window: 12.5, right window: 12.6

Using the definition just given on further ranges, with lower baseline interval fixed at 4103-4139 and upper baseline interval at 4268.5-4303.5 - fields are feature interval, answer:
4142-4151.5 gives 0.04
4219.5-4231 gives 0.03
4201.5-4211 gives 0.04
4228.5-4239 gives 0.01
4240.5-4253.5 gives -0.05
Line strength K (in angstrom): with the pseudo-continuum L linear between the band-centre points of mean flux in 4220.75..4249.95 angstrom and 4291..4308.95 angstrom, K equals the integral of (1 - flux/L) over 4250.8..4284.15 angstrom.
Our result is 0.3 angstrom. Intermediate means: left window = 12.7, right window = 12.6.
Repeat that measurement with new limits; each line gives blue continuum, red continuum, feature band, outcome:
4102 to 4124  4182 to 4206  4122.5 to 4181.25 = 0.7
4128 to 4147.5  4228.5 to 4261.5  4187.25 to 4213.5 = 1.0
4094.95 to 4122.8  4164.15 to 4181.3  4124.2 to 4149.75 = 0.2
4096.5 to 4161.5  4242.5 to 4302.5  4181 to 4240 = 1.3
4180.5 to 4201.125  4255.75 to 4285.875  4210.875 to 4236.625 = 0.2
